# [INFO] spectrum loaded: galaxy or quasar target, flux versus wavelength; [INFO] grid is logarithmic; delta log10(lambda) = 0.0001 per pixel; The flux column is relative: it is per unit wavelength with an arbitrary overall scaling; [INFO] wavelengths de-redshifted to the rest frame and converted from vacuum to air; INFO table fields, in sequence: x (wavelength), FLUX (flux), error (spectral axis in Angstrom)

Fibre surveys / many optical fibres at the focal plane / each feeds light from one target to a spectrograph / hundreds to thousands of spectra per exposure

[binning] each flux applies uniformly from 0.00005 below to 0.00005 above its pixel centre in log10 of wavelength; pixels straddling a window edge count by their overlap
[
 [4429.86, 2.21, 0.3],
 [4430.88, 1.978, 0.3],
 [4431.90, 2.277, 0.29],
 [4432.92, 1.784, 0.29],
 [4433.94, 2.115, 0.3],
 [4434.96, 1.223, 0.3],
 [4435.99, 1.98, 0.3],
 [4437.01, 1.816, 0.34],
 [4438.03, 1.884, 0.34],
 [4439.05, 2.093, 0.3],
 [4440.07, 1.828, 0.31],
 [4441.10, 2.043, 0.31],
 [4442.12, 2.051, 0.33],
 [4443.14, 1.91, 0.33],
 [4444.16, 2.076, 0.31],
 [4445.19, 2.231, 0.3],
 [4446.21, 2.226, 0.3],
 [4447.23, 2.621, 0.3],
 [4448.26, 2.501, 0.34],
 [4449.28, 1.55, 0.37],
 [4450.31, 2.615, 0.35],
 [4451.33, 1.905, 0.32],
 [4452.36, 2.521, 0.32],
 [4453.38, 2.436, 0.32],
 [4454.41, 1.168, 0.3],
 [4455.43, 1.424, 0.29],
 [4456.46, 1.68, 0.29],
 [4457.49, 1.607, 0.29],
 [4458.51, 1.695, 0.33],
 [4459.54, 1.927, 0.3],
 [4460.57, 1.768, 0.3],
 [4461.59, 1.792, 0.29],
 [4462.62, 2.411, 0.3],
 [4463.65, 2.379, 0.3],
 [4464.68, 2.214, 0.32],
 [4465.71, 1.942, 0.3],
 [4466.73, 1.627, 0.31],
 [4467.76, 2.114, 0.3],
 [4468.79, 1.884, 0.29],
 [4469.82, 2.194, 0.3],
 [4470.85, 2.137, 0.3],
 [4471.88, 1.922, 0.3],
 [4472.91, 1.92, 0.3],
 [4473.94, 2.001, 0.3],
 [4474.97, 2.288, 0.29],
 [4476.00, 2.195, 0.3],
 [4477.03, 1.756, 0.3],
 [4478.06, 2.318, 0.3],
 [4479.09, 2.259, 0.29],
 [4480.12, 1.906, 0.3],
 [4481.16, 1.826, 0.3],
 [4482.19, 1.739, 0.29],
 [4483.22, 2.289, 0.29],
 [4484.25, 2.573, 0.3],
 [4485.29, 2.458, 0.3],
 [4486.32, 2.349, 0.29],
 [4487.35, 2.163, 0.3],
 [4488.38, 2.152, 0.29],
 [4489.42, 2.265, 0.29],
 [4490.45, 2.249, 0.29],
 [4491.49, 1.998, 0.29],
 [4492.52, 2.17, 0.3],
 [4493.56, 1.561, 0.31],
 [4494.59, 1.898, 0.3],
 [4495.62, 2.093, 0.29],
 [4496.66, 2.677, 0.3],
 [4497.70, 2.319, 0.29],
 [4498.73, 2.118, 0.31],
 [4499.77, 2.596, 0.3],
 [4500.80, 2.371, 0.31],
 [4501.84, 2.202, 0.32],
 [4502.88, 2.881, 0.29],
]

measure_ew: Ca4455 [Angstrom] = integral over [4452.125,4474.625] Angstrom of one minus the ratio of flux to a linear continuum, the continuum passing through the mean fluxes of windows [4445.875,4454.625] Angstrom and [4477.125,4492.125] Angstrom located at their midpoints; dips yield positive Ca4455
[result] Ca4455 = 2.6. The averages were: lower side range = 2.2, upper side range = 2.17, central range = 1.94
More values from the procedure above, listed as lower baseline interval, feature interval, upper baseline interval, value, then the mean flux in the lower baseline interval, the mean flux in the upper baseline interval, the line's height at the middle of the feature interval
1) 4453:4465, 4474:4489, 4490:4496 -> -1.6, 1.86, 1.99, 1.95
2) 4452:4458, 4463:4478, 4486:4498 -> -0.9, 1.79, 2.15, 1.94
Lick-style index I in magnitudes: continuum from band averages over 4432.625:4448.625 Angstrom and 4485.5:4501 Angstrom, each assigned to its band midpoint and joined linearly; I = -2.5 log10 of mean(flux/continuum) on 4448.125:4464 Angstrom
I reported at 0.071 mag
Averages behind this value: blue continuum 2.02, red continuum 2.2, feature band 1.94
